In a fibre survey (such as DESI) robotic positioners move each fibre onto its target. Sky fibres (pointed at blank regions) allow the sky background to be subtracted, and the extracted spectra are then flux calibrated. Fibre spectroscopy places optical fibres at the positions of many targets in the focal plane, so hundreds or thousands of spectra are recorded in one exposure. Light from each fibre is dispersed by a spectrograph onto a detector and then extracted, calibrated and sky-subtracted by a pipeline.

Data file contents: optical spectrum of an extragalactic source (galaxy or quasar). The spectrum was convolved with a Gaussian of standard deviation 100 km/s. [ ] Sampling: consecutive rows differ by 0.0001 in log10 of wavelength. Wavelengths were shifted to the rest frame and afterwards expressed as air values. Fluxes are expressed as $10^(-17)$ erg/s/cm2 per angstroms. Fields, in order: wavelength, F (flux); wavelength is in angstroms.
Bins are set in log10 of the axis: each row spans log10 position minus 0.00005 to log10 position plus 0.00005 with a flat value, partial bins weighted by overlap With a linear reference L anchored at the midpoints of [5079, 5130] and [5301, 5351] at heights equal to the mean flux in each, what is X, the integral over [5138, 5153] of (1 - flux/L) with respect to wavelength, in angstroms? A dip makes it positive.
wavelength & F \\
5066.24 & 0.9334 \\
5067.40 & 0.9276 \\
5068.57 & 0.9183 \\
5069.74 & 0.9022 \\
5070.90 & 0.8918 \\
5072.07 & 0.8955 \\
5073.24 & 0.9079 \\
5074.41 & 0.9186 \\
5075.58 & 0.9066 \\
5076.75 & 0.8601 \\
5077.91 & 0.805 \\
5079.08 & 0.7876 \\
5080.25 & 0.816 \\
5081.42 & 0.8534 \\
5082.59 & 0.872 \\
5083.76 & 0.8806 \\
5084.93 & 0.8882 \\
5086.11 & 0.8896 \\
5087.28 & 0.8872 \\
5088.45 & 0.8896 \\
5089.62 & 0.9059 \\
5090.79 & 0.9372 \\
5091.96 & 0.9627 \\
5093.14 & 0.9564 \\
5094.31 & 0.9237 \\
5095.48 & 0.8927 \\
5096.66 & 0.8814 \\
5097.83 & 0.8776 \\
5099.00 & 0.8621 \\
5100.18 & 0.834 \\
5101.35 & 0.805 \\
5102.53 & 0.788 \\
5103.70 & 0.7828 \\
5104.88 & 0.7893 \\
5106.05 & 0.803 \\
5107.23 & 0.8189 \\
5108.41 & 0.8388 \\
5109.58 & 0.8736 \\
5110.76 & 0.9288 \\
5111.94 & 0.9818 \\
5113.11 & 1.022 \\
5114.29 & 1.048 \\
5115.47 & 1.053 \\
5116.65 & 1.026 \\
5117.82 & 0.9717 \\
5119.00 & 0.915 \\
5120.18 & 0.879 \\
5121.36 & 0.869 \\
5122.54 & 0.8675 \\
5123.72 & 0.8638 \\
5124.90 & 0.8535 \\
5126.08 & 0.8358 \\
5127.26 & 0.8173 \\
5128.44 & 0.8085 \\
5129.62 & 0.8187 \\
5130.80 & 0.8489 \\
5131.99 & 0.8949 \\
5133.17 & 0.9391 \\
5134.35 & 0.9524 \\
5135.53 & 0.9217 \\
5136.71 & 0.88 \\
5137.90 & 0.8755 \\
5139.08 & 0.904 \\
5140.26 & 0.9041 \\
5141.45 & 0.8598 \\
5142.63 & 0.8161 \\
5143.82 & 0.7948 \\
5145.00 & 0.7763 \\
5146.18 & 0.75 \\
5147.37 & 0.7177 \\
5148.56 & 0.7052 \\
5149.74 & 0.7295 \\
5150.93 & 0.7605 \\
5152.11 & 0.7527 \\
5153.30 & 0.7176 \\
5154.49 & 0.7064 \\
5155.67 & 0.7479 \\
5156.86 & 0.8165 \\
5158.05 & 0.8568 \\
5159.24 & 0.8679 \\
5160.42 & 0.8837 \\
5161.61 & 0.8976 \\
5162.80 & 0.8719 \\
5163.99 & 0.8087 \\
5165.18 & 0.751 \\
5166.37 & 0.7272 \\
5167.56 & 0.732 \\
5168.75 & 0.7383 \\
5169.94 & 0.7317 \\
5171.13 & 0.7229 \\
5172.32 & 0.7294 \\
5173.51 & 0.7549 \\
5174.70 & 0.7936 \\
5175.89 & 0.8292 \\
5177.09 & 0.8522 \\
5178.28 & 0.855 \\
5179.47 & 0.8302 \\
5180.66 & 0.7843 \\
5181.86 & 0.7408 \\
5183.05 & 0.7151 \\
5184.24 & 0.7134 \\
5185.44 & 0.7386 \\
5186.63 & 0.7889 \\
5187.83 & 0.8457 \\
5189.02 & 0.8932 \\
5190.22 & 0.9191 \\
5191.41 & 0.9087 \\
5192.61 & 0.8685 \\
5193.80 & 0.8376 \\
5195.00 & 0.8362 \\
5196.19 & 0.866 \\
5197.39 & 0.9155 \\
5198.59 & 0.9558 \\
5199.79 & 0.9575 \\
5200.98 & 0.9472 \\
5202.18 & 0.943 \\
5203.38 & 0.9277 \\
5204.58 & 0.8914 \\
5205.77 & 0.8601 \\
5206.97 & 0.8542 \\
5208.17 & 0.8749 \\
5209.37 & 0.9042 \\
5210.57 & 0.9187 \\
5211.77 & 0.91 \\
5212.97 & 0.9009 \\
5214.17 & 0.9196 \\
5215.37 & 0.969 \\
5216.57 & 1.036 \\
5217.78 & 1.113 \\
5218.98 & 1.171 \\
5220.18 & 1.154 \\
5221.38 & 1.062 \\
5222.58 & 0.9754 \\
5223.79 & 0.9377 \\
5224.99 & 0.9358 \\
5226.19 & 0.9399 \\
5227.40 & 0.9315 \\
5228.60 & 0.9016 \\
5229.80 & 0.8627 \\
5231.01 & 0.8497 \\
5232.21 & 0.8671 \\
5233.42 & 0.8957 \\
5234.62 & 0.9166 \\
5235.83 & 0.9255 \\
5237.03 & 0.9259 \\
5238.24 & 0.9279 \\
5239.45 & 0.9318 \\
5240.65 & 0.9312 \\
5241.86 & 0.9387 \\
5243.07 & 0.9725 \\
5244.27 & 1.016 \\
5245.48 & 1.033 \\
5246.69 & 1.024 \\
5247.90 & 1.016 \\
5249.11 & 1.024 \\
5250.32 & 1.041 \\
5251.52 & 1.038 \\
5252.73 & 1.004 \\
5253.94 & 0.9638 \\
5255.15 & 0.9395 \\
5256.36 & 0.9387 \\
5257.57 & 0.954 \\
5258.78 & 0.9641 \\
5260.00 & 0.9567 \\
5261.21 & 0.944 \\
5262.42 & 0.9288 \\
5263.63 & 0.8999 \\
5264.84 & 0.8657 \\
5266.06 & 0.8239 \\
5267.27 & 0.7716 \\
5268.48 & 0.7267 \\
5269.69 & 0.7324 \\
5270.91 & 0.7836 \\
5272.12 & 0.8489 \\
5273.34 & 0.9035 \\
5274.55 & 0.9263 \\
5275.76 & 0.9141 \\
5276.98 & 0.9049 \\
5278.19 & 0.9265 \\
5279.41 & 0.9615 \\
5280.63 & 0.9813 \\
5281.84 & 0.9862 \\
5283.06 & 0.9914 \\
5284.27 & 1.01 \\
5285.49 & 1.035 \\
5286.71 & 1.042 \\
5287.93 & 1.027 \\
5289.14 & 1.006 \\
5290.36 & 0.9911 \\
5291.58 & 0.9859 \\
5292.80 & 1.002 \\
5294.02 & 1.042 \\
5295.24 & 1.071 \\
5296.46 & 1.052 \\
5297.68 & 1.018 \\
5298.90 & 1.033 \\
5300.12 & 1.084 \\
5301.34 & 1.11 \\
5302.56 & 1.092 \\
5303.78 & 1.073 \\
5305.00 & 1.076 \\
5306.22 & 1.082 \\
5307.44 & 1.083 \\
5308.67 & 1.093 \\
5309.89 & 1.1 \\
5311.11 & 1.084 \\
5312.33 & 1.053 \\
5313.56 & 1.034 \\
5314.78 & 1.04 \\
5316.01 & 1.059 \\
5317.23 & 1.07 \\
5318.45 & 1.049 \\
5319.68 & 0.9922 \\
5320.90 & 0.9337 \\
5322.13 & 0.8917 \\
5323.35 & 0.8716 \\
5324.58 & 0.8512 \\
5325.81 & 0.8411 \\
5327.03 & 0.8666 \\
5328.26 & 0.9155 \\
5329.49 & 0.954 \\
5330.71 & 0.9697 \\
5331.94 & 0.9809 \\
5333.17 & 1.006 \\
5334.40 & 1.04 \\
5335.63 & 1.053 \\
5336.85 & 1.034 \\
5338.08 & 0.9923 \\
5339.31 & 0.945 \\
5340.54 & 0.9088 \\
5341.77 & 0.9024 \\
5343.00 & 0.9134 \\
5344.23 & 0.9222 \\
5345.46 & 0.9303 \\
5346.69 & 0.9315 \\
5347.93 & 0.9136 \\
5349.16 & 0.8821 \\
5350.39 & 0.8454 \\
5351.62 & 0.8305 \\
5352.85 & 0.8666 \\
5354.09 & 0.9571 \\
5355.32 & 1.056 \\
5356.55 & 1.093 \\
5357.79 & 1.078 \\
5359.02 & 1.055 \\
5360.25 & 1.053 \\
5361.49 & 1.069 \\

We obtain 1.9 angstroms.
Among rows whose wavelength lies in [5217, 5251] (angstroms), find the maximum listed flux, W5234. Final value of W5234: 1.171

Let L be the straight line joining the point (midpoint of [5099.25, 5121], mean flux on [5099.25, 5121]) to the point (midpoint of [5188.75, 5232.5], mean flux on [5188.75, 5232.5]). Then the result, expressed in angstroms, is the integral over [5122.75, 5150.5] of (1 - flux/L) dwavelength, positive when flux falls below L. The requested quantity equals 2.1 angstroms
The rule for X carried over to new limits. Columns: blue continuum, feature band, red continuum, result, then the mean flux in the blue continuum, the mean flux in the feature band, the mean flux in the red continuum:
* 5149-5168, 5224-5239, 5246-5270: -0.2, 0.789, 0.908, 0.931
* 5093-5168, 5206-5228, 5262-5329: -1.3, 0.85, 0.97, 0.974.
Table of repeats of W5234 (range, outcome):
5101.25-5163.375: 1.053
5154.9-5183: 0.8976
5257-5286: 1.035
